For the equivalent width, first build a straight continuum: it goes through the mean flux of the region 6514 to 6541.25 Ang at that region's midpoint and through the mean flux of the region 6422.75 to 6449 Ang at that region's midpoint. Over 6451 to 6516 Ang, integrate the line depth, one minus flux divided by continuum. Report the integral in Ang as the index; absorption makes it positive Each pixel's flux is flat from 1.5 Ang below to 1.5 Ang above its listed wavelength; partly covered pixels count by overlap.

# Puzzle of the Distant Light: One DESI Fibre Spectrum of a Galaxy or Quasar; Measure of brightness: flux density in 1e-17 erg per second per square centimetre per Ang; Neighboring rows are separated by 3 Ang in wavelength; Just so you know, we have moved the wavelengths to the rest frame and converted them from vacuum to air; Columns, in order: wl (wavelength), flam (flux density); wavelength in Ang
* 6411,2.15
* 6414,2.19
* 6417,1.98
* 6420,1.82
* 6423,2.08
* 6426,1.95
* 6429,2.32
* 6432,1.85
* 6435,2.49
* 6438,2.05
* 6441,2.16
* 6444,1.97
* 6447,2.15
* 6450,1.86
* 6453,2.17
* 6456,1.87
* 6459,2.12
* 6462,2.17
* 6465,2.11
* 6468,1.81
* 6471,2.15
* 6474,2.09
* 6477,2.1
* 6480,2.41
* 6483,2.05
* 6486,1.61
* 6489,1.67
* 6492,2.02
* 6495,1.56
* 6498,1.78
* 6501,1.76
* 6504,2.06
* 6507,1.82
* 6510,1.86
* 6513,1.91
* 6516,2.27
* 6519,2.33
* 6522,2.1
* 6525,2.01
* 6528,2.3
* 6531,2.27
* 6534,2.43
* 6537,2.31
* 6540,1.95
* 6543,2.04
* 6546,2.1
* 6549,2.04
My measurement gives 6.0 Ang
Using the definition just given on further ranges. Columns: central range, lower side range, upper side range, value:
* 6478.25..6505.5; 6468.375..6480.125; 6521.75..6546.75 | 3.3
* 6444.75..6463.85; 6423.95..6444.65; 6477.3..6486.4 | 0.4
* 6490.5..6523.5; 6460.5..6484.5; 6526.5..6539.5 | 4.0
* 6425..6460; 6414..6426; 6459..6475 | -0.9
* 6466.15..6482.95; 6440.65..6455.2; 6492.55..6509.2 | -1.6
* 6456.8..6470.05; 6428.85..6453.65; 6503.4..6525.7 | 0.2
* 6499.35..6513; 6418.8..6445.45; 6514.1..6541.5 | 1.9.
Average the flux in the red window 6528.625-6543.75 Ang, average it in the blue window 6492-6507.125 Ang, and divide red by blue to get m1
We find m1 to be 1.22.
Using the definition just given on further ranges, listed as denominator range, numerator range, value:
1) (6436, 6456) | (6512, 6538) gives 1.08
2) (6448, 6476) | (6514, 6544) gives 1.08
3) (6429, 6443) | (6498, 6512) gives 0.87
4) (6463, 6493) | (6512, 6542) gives 1.09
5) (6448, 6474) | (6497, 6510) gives 0.91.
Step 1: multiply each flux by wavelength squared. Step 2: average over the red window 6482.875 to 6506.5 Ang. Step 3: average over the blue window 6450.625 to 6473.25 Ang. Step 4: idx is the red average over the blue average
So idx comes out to 0.89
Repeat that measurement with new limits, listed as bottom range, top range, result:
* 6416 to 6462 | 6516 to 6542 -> 1.10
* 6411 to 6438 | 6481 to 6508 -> 0.89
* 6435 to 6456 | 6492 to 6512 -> 0.89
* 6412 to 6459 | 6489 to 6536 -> 1.00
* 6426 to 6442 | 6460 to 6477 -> 0.97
